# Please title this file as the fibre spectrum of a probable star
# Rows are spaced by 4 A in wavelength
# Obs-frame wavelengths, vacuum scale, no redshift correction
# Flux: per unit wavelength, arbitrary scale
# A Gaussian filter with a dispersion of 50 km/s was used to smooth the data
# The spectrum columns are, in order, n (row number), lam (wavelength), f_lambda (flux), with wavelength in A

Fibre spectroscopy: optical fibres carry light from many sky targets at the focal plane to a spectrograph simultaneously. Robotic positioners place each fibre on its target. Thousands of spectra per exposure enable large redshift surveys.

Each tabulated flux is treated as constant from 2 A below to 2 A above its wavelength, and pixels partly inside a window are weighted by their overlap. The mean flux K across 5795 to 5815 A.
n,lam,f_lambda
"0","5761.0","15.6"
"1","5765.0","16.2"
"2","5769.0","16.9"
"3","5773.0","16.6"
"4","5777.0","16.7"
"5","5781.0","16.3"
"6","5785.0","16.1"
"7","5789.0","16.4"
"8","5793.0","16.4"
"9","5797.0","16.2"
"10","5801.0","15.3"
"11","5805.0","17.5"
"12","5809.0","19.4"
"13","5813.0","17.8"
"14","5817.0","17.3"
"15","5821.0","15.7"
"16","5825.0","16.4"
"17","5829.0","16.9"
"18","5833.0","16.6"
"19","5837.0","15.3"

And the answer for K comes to 17.2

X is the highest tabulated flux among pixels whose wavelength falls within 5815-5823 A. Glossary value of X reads 17.3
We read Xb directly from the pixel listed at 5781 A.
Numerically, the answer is 16.3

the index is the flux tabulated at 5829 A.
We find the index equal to 16.9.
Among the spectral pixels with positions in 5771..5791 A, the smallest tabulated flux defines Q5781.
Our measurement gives 16.1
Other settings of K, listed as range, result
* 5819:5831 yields 16.3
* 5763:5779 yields 16.6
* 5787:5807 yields 16.4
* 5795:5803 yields 15.8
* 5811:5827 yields 16.8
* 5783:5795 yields 16.3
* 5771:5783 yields 16.5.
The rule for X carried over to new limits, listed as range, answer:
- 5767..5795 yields 16.9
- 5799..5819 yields 19.4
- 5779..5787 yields 16.3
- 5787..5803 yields 16.4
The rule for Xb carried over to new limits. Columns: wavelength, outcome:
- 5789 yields 16.4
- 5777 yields 16.7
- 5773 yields 16.6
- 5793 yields 16.4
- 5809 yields 19.4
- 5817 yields 17.3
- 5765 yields 16.2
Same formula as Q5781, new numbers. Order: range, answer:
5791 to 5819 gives 15.3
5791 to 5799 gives 16.2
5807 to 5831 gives 15.7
